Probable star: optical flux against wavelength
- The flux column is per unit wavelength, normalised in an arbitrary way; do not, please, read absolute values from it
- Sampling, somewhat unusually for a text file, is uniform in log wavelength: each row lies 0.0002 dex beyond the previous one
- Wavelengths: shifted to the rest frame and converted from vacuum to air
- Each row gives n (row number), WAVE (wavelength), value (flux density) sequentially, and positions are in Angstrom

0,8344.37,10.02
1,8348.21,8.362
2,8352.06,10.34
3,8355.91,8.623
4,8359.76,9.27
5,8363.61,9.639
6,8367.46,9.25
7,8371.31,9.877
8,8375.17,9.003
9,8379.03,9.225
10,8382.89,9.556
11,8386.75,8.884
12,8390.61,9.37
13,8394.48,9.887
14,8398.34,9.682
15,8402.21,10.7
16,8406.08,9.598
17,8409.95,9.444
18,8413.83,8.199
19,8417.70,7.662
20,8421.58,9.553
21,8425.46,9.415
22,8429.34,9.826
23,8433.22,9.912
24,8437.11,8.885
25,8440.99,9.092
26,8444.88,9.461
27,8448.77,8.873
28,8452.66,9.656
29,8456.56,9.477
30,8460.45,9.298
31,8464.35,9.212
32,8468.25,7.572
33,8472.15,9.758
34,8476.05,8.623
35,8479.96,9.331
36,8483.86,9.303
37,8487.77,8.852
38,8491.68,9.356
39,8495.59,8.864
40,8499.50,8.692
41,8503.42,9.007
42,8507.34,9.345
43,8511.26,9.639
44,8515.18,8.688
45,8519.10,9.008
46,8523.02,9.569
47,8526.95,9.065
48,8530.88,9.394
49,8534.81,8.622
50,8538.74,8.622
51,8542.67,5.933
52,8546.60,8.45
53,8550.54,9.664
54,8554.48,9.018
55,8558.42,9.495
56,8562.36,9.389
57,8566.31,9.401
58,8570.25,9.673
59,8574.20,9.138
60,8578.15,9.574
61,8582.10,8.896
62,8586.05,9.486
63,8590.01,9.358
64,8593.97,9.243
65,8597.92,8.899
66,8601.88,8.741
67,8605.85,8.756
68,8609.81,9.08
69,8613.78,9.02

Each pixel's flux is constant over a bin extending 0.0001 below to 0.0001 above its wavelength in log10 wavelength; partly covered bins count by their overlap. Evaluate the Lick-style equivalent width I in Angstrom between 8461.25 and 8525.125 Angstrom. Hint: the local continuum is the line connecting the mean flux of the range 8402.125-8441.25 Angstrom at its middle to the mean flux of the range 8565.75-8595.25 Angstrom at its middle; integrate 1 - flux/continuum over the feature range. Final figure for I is 1.6 Angstrom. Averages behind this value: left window 9.24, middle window 9.06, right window 9.35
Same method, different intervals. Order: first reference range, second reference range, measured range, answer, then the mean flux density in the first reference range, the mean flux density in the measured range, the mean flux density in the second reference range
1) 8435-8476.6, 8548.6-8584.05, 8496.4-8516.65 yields 0.3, 9.1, 9.07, 9.36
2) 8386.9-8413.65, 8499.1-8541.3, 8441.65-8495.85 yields 0.9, 9.62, 9.12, 9.03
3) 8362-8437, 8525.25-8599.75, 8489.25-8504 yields 0.3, 9.39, 8.97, 9.02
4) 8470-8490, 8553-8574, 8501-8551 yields 2.5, 9.16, 8.82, 9.38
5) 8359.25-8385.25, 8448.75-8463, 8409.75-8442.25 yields 1.0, 9.4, 9.09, 9.38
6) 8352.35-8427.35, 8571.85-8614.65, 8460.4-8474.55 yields 0.5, 9.33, 8.9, 9.11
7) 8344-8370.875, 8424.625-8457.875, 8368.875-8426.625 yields 0.2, 9.35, 9.33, 9.4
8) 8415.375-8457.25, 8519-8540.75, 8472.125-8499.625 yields 0.2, 9.24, 9.08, 9.04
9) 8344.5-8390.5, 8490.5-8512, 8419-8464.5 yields -0.8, 9.31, 9.37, 9.11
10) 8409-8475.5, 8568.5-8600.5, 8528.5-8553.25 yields 2.0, 9.12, 8.48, 9.27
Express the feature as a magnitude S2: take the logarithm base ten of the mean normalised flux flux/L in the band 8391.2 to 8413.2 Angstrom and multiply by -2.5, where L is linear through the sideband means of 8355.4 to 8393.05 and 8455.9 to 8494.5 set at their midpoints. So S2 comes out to -0.06 mag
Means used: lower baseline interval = 9.3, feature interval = 9.73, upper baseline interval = 9.06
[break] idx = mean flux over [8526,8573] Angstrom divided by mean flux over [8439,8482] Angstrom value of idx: 0.97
